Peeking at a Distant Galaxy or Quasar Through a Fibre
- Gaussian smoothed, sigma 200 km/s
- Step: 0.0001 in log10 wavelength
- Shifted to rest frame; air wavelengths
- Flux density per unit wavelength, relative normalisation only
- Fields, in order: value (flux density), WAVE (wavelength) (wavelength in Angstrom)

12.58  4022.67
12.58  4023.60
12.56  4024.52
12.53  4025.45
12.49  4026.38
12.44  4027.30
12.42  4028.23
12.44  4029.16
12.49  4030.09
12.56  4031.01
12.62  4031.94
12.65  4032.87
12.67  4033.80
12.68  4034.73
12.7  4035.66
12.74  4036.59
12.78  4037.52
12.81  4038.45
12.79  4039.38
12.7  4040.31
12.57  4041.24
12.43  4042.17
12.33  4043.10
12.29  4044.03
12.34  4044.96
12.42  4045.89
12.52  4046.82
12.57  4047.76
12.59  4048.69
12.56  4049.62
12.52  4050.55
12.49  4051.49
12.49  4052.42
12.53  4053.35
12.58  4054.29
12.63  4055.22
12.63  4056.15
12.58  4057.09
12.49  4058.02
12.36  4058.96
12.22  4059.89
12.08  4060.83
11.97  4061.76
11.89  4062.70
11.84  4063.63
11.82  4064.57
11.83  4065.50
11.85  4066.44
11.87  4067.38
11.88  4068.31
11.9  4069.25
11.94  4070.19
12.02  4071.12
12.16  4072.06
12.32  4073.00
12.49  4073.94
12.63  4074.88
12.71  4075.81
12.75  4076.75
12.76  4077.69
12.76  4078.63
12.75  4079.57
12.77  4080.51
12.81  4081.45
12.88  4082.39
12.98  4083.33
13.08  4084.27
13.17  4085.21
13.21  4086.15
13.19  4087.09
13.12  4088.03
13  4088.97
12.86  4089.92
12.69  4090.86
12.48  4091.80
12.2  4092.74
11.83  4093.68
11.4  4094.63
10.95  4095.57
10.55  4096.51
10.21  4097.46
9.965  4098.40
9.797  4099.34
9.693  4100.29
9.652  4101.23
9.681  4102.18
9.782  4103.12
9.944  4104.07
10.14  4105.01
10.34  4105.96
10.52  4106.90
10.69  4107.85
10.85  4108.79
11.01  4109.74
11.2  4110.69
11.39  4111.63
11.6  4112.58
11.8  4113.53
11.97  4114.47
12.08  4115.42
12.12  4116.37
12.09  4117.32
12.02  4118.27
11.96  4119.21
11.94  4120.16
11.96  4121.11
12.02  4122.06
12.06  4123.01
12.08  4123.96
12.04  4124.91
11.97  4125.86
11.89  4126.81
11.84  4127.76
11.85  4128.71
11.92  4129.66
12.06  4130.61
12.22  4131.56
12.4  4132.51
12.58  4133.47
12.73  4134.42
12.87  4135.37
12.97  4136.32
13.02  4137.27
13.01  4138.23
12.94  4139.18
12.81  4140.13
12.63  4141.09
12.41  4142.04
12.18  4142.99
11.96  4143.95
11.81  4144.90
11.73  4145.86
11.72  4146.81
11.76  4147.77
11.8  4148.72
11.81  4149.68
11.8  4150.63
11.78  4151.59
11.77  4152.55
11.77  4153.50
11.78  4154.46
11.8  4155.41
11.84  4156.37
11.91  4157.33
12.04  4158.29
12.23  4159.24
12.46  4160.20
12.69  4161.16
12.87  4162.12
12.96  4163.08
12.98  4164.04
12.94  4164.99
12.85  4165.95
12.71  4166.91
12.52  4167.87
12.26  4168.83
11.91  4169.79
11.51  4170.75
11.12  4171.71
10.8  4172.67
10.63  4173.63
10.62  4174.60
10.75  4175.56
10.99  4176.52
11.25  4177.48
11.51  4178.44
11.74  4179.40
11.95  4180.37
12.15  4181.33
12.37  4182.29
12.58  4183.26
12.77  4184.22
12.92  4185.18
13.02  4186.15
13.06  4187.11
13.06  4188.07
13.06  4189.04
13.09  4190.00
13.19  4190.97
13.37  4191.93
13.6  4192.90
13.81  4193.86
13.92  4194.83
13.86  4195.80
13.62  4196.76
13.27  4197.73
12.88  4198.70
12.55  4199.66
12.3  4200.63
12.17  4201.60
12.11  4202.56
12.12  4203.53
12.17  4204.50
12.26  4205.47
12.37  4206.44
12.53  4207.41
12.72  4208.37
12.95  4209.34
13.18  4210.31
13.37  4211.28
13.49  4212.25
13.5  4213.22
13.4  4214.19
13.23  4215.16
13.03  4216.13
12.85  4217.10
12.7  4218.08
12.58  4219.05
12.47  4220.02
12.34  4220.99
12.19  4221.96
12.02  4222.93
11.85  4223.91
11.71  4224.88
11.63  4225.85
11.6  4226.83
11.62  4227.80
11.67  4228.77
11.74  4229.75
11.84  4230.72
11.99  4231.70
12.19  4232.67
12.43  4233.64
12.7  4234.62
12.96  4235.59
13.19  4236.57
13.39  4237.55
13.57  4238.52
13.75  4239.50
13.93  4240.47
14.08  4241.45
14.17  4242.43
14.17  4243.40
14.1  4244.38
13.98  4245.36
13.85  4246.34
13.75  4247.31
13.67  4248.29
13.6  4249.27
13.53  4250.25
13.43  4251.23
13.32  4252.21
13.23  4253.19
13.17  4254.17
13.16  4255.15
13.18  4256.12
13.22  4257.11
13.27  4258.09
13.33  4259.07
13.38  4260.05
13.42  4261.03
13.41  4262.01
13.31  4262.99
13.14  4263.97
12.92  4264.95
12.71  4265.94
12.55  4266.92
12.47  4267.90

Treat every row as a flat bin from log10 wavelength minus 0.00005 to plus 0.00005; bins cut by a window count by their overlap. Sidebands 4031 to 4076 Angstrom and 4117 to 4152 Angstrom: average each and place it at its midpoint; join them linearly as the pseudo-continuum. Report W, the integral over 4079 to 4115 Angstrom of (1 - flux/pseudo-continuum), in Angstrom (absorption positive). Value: 2.2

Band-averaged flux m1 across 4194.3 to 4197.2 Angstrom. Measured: 13.8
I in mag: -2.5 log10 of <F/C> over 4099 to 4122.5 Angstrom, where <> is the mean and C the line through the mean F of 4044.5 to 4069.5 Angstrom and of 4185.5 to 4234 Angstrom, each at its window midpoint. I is 0.13 mag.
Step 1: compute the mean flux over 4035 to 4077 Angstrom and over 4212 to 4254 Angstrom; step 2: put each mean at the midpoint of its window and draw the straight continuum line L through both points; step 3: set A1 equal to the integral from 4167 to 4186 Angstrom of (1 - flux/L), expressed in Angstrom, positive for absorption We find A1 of 1.5 Angstrom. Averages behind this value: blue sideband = 12.4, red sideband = 12.9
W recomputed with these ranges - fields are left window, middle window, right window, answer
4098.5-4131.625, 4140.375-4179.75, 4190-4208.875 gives 0.7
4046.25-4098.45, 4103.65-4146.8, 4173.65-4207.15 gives 1.8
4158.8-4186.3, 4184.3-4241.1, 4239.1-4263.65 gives 0.2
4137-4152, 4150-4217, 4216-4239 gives -1.1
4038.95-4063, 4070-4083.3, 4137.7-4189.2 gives -0.2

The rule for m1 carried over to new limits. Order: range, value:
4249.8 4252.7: 13.4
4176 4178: 11.2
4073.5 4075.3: 12.5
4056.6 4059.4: 12.4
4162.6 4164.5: 13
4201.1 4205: 12.1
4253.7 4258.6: 13.2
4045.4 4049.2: 12.5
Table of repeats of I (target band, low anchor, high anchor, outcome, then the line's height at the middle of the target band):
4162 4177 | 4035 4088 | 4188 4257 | 0.08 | 12.8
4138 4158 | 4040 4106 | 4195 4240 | 0.03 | 12.3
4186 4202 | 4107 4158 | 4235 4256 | -0.03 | 12.9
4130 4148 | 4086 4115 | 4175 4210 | -0.06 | 11.8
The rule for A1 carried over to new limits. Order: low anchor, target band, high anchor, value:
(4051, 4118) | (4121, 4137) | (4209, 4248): 0.0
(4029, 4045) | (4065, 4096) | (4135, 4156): -0.1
